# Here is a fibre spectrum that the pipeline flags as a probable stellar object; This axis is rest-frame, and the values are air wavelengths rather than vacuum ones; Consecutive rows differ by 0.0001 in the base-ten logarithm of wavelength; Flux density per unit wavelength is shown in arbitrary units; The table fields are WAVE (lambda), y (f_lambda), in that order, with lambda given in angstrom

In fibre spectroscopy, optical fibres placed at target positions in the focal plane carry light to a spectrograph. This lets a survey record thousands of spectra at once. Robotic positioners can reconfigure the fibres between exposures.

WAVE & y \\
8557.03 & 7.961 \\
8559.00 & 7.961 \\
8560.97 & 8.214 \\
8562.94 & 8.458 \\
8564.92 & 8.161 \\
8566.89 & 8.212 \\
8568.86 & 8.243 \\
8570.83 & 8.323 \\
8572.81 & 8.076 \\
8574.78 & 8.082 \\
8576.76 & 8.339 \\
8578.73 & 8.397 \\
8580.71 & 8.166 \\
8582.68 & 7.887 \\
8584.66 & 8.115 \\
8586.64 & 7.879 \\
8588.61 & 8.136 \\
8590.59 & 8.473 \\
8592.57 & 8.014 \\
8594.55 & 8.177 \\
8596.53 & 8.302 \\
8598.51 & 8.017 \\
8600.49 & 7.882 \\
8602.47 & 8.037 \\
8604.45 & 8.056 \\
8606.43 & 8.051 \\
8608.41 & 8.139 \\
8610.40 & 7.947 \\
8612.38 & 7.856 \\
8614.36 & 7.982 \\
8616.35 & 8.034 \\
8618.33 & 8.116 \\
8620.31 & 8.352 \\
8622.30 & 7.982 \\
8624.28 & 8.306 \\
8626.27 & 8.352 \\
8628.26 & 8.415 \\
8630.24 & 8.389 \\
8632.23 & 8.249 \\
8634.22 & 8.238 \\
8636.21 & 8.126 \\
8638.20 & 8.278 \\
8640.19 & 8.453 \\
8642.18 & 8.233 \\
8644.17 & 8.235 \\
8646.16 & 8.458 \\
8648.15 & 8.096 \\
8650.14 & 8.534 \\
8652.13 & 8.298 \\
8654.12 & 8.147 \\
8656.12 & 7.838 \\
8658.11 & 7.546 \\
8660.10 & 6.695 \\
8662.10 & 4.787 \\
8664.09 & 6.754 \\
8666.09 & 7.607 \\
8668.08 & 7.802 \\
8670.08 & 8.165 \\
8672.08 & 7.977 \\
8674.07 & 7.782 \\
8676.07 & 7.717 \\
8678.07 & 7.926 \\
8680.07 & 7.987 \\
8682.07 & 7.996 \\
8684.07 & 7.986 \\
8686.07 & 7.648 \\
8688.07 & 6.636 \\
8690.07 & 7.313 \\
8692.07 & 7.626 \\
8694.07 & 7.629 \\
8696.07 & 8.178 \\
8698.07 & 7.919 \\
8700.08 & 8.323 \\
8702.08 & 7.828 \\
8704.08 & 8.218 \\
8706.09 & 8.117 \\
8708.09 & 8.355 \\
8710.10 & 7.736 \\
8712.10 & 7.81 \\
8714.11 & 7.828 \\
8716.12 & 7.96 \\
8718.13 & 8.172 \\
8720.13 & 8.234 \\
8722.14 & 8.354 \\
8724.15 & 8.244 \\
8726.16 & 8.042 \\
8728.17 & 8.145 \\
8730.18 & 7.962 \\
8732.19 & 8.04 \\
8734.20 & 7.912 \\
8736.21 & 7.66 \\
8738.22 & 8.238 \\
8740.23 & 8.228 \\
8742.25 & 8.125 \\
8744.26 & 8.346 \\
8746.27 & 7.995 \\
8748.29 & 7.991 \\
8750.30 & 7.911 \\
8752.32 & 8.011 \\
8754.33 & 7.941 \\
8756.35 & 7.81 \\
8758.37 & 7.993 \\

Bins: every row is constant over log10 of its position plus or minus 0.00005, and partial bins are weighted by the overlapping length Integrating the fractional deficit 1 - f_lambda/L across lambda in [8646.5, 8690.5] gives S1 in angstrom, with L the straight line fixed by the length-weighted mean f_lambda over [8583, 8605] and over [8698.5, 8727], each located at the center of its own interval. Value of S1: 2.55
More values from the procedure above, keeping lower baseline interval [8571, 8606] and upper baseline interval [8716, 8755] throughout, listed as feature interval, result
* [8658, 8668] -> 1.7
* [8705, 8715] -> 0.1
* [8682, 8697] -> 0.9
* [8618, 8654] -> -0.8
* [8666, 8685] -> 0.4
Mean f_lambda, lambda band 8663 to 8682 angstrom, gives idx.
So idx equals 7.74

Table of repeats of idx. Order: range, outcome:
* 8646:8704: 7.69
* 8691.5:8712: 8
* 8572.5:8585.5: 8.16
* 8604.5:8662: 8.07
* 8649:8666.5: 7.35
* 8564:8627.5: 8.13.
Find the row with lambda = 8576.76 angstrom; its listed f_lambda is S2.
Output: 8.339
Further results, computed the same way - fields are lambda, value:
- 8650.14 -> 8.534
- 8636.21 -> 8.126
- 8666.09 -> 7.607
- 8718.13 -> 8.172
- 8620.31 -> 8.352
